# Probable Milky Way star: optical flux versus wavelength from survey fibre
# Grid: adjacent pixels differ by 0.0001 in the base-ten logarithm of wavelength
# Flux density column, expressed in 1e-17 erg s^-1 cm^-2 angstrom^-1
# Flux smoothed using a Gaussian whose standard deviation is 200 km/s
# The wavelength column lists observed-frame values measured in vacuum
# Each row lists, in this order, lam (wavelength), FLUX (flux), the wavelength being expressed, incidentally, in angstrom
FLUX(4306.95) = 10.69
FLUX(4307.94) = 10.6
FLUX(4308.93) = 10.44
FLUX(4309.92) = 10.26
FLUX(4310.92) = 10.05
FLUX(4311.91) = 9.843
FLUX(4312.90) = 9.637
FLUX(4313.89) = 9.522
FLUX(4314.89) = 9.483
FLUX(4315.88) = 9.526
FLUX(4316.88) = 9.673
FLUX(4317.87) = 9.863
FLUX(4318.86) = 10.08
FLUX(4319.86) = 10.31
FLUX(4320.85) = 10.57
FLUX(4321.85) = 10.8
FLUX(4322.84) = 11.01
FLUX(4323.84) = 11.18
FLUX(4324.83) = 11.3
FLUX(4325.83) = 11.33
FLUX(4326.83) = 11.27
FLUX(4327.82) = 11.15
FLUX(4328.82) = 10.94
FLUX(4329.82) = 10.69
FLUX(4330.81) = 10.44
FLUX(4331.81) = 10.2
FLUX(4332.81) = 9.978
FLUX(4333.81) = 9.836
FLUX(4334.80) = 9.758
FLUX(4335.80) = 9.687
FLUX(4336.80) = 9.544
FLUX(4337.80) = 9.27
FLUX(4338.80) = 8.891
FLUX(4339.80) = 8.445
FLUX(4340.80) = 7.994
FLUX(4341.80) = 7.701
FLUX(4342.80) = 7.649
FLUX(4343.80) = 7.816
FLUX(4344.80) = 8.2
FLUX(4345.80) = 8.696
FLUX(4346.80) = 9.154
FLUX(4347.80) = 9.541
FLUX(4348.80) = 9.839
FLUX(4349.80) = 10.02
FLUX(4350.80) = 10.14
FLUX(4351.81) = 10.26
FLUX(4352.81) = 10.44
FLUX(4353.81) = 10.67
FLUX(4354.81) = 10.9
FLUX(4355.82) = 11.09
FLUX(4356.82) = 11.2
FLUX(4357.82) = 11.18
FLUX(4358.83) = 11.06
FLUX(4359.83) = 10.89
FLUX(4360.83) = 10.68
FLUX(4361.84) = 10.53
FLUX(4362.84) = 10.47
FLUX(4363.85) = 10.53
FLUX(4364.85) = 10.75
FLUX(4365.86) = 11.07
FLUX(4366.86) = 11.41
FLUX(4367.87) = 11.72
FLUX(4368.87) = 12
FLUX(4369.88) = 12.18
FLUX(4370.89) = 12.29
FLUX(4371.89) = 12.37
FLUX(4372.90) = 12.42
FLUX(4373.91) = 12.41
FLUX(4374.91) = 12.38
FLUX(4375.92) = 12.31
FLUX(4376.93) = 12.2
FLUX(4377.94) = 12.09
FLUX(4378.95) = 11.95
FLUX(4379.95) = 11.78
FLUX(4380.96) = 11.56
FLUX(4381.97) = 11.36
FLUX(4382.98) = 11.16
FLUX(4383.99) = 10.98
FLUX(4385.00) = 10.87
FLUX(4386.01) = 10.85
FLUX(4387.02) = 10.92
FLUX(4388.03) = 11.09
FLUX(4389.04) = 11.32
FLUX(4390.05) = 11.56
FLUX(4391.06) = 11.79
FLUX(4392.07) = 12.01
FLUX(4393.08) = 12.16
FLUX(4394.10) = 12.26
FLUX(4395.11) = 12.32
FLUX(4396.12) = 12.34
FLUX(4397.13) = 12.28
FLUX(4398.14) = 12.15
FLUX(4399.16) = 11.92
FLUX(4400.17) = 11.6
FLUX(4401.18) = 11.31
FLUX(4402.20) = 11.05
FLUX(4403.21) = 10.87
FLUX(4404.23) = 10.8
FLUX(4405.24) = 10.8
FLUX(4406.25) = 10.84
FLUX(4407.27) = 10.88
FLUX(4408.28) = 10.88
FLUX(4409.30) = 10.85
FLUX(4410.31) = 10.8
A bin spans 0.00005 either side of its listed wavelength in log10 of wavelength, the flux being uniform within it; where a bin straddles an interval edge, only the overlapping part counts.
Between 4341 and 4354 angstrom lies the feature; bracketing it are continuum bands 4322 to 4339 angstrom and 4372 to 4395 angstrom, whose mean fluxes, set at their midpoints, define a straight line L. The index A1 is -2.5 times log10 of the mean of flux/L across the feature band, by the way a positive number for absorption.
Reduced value 0.181 mag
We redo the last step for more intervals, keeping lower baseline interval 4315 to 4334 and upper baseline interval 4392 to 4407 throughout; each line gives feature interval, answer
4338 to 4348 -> 0.27 mag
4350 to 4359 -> 0.02 mag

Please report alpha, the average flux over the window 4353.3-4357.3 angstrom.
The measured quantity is 11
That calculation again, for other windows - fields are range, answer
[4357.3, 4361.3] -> 11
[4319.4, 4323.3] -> 10.7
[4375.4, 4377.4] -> 12.2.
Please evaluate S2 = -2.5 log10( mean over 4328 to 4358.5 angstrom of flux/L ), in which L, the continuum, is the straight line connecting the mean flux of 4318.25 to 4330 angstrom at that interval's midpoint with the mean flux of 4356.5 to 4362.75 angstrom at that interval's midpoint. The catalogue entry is 0.13 mag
